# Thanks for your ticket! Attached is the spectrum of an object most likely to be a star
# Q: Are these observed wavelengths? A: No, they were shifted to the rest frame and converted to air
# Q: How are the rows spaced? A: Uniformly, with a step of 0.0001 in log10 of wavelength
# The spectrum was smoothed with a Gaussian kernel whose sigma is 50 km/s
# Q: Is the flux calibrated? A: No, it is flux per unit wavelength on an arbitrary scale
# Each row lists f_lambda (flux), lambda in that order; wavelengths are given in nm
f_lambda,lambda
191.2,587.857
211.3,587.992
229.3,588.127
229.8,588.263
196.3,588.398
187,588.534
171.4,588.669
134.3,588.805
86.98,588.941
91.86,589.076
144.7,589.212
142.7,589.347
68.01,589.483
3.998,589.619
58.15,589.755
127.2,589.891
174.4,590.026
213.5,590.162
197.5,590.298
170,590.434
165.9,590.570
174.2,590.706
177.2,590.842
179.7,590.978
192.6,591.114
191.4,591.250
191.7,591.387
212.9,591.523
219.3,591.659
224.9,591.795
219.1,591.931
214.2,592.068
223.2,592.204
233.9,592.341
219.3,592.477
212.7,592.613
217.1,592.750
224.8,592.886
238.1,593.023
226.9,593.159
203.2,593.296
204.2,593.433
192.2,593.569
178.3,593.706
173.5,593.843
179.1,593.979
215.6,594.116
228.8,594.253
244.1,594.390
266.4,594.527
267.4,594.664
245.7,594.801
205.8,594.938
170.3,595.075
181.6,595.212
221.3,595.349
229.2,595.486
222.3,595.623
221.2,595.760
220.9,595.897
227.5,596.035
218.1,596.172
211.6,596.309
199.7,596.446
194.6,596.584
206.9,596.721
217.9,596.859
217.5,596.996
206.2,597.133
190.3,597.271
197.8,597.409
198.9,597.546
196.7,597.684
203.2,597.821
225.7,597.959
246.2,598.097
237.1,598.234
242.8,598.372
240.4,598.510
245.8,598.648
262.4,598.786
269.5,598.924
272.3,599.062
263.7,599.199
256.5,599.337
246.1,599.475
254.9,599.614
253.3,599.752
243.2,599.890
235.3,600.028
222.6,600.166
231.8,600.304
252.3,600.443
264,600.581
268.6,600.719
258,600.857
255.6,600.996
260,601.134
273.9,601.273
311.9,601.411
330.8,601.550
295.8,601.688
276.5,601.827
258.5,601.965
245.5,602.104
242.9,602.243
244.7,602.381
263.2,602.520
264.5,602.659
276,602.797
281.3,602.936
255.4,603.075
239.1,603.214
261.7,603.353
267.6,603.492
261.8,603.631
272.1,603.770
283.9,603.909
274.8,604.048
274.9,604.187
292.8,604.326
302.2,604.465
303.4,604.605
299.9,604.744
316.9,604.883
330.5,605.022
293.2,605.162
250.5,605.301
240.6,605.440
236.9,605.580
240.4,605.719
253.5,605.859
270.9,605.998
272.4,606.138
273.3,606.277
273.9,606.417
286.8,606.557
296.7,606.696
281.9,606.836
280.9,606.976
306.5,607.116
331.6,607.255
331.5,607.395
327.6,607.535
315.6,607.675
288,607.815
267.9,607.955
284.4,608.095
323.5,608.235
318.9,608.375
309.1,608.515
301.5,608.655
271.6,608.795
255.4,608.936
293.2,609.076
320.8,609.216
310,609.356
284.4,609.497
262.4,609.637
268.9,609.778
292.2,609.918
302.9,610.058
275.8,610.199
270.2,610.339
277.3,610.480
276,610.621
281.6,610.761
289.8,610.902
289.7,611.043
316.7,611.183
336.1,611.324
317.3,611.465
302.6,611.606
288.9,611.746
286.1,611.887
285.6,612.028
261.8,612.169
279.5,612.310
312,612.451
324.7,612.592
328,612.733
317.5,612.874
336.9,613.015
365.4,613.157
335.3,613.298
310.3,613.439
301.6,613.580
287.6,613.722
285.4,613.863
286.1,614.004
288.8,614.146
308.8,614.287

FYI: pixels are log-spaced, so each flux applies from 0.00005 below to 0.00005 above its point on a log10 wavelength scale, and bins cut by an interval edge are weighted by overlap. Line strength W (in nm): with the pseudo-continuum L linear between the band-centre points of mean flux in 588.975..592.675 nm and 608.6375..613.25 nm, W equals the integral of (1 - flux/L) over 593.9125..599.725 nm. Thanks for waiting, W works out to -0.48 nm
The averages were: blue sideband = 171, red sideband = 297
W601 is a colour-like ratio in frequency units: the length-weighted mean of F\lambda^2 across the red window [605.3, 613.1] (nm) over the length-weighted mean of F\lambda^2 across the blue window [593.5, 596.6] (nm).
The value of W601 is 1.43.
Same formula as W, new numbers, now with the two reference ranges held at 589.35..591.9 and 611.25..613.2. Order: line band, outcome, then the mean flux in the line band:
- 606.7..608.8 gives -0.18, 303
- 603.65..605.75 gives -0.18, 281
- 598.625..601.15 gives -0.31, 254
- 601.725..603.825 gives -0.13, 261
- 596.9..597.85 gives 0.03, 202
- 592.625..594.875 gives -0.41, 219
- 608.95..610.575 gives 0.04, 286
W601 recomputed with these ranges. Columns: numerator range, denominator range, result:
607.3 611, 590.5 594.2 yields 1.52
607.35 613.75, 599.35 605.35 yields 1.14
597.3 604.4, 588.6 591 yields 1.93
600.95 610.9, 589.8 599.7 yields 1.36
